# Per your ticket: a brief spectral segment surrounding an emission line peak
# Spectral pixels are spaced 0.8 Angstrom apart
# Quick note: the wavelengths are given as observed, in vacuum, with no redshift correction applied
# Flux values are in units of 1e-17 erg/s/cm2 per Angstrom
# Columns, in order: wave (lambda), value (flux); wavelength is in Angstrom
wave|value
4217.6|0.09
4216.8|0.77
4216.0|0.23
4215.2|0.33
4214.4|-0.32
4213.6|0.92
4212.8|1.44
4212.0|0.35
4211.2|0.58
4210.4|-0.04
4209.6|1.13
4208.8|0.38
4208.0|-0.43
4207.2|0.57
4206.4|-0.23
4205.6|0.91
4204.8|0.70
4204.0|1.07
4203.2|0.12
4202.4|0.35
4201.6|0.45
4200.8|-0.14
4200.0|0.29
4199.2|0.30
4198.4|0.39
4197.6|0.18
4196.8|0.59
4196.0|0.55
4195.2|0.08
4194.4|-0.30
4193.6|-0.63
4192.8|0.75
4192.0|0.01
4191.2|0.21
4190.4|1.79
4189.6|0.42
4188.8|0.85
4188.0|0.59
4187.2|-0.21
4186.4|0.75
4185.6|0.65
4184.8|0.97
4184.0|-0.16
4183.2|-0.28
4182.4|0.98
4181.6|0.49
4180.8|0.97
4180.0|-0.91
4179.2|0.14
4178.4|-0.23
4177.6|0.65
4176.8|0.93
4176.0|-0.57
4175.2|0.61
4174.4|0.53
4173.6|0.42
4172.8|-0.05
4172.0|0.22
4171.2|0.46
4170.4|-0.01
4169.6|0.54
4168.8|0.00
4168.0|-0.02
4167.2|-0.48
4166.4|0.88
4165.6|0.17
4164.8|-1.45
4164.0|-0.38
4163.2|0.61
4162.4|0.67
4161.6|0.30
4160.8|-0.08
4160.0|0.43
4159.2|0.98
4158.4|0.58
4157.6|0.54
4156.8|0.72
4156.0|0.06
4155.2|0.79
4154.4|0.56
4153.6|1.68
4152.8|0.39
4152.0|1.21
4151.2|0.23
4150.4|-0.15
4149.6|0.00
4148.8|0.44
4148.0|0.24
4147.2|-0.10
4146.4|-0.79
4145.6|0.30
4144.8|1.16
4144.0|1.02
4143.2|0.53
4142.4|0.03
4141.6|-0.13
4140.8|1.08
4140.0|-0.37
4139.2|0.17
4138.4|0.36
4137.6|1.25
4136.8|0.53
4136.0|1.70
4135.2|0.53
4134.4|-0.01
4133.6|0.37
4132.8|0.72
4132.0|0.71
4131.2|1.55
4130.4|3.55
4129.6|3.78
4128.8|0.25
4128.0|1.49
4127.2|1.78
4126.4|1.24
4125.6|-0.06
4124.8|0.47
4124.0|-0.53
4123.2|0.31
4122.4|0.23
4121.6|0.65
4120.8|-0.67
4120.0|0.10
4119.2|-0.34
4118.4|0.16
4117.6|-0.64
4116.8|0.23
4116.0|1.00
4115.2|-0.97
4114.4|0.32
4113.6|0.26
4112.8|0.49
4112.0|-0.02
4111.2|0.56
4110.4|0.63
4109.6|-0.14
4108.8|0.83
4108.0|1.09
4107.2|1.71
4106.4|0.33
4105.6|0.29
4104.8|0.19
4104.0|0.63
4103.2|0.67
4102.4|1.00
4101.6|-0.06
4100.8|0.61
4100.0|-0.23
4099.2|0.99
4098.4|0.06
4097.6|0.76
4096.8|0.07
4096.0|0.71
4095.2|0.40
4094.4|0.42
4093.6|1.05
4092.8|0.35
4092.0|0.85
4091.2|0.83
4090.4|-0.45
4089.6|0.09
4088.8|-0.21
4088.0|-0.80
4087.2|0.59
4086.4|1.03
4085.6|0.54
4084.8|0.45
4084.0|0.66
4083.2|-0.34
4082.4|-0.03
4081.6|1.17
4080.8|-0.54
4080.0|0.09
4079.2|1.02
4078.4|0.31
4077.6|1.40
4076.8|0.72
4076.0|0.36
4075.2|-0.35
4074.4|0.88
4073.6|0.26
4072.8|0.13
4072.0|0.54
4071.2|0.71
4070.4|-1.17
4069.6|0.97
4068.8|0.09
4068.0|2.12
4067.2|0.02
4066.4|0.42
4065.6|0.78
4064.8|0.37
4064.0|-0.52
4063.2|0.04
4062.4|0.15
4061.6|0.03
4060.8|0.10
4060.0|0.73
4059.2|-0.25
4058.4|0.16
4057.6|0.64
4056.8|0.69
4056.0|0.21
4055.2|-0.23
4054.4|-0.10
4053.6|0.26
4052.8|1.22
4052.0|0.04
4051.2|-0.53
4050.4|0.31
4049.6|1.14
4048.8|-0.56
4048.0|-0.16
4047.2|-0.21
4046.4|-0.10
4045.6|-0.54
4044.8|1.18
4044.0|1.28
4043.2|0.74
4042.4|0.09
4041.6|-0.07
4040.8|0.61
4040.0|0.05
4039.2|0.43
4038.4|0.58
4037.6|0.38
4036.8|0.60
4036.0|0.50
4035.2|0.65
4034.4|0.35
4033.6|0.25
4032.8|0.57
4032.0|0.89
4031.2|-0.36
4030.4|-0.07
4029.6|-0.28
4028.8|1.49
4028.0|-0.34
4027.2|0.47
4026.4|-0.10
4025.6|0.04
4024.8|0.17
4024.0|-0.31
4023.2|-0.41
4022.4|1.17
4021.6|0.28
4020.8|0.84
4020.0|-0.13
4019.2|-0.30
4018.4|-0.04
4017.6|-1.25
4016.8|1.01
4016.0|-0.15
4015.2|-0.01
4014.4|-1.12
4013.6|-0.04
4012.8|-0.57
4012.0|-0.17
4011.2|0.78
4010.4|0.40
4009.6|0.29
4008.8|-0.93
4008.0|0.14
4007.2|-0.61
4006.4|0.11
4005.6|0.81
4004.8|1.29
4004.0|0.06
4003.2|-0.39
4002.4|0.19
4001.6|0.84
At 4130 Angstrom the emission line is [O II] 3727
